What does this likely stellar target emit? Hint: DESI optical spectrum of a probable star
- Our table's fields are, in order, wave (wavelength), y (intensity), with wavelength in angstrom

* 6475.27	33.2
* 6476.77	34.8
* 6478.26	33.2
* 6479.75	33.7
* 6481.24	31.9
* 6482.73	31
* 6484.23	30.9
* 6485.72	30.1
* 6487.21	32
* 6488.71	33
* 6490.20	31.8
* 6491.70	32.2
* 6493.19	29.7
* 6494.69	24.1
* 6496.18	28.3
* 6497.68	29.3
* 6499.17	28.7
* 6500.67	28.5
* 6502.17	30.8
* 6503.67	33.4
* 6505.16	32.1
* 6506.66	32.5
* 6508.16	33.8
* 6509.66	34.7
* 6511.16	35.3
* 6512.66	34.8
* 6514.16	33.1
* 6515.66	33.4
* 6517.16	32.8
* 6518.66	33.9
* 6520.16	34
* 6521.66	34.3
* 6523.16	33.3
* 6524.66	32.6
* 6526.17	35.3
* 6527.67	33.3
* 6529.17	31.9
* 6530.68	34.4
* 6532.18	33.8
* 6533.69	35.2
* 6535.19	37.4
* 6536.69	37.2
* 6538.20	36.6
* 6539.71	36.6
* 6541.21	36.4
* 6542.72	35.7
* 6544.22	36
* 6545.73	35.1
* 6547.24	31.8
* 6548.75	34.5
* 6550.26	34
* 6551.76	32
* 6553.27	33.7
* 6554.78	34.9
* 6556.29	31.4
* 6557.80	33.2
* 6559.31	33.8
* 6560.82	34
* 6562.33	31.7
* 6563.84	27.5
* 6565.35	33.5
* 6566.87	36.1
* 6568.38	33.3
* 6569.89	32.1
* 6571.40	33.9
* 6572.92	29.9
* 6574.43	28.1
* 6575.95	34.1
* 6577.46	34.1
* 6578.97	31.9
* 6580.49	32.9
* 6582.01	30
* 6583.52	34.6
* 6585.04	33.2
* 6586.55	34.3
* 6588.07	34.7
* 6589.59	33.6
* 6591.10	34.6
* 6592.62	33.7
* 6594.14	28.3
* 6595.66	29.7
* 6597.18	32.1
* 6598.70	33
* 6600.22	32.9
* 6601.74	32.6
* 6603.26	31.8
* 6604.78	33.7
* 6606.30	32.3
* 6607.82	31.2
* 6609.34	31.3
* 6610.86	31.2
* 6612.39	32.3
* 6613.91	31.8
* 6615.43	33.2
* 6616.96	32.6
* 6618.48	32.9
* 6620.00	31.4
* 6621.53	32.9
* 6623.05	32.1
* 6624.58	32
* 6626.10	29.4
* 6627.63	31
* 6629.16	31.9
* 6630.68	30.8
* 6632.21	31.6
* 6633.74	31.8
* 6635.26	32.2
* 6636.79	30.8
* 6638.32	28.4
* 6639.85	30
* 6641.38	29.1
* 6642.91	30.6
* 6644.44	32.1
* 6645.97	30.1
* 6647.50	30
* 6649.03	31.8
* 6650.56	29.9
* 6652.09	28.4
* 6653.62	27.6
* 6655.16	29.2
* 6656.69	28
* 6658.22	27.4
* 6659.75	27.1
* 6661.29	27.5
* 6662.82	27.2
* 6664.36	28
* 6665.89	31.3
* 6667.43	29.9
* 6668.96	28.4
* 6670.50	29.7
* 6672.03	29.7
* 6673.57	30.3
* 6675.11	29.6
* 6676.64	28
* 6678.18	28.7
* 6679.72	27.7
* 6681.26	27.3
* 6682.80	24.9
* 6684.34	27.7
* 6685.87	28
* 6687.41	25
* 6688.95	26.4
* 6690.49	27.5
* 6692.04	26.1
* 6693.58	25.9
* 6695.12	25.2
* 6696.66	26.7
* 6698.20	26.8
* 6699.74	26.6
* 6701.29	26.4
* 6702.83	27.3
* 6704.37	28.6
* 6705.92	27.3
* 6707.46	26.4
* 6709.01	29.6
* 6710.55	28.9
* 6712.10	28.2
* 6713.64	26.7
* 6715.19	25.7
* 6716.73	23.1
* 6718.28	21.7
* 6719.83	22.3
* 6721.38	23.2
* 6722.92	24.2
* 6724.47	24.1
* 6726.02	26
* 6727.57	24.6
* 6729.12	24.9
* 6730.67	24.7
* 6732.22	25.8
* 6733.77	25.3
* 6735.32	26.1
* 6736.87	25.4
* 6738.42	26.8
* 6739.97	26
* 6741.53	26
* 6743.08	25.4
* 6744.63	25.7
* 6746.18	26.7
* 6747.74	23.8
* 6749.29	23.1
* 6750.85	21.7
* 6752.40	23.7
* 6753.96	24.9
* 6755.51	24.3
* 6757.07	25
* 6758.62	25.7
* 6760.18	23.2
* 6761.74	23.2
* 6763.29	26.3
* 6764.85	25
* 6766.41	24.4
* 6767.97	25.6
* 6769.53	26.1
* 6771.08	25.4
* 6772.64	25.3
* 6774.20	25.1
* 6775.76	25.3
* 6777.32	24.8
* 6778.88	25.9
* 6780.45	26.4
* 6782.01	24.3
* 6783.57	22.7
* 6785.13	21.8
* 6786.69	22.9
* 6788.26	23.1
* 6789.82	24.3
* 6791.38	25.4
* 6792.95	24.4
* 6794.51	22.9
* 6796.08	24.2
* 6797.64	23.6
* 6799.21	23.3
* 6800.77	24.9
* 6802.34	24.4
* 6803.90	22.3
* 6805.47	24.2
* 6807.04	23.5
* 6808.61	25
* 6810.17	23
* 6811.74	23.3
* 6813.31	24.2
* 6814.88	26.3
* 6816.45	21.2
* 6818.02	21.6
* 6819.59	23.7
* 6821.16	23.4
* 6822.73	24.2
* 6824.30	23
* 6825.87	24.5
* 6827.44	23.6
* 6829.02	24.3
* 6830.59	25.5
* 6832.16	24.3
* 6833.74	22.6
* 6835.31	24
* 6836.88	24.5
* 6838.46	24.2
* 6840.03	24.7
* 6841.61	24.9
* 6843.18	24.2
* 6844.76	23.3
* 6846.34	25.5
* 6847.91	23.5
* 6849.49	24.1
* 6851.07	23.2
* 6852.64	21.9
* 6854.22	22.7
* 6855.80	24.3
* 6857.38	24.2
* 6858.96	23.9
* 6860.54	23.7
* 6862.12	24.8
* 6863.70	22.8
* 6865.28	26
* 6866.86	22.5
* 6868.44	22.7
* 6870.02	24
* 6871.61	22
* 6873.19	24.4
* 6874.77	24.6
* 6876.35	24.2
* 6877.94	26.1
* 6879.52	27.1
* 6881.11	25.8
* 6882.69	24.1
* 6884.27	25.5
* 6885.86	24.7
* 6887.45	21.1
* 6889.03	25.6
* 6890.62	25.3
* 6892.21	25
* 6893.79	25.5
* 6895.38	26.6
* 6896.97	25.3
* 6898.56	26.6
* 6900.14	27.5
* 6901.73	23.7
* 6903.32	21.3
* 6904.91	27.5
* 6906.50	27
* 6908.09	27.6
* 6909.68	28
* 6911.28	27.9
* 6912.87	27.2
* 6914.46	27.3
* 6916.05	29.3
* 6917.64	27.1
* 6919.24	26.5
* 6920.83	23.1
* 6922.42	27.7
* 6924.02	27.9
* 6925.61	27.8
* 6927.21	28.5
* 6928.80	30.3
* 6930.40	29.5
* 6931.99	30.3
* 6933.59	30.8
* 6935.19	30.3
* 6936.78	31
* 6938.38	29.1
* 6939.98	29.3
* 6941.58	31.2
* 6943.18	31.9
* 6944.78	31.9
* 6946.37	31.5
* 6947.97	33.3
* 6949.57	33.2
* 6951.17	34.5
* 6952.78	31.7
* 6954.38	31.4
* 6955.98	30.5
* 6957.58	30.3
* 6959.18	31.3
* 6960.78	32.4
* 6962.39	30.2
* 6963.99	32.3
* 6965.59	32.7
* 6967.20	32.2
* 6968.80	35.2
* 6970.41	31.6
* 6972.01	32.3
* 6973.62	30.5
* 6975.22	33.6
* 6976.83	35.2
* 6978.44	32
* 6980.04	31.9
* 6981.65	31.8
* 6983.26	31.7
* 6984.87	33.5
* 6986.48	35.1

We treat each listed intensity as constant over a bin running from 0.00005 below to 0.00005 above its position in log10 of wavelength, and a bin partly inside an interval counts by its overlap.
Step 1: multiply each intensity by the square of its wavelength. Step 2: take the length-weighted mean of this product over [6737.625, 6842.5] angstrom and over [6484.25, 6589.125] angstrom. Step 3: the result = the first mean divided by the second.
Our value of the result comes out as 0.80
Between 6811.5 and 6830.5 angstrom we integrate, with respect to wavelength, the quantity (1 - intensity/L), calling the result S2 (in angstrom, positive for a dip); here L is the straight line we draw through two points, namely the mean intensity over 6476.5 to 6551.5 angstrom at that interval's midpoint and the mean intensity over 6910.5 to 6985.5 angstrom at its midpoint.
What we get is 4.66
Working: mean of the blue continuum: 33.1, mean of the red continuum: 30.7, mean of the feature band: 23.7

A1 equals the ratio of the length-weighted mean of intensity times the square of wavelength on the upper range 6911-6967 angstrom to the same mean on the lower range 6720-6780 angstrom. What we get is 1.27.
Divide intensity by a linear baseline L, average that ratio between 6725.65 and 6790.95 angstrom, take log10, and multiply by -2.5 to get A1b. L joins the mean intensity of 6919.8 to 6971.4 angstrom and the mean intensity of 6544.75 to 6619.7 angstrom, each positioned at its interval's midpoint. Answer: 0.267 mag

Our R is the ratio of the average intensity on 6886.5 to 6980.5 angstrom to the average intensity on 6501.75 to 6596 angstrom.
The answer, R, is 0.9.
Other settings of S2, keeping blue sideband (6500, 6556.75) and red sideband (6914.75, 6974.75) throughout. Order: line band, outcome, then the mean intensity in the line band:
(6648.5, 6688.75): 5.5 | 28.4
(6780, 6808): 7.1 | 23.8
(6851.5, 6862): 2.6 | 23.5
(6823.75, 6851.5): 6.5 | 24.1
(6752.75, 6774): 4.7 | 24.9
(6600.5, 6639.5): 1.8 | 31.7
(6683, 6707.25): 4.4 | 26.7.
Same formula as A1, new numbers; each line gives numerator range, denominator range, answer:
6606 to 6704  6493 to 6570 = 0.92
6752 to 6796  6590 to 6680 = 0.84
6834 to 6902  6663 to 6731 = 0.96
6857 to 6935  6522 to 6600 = 0.86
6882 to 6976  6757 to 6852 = 1.24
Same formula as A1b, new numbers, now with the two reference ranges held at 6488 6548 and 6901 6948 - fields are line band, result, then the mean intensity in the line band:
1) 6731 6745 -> 0.19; 25.8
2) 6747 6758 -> 0.27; 23.8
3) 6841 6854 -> 0.23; 23.8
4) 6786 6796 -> 0.25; 23.9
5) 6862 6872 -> 0.23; 23.5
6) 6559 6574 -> 0.01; 32.4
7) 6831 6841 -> 0.22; 24.1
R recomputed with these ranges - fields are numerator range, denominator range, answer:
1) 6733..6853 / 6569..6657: 0.77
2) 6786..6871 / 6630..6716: 0.84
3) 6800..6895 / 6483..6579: 0.73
